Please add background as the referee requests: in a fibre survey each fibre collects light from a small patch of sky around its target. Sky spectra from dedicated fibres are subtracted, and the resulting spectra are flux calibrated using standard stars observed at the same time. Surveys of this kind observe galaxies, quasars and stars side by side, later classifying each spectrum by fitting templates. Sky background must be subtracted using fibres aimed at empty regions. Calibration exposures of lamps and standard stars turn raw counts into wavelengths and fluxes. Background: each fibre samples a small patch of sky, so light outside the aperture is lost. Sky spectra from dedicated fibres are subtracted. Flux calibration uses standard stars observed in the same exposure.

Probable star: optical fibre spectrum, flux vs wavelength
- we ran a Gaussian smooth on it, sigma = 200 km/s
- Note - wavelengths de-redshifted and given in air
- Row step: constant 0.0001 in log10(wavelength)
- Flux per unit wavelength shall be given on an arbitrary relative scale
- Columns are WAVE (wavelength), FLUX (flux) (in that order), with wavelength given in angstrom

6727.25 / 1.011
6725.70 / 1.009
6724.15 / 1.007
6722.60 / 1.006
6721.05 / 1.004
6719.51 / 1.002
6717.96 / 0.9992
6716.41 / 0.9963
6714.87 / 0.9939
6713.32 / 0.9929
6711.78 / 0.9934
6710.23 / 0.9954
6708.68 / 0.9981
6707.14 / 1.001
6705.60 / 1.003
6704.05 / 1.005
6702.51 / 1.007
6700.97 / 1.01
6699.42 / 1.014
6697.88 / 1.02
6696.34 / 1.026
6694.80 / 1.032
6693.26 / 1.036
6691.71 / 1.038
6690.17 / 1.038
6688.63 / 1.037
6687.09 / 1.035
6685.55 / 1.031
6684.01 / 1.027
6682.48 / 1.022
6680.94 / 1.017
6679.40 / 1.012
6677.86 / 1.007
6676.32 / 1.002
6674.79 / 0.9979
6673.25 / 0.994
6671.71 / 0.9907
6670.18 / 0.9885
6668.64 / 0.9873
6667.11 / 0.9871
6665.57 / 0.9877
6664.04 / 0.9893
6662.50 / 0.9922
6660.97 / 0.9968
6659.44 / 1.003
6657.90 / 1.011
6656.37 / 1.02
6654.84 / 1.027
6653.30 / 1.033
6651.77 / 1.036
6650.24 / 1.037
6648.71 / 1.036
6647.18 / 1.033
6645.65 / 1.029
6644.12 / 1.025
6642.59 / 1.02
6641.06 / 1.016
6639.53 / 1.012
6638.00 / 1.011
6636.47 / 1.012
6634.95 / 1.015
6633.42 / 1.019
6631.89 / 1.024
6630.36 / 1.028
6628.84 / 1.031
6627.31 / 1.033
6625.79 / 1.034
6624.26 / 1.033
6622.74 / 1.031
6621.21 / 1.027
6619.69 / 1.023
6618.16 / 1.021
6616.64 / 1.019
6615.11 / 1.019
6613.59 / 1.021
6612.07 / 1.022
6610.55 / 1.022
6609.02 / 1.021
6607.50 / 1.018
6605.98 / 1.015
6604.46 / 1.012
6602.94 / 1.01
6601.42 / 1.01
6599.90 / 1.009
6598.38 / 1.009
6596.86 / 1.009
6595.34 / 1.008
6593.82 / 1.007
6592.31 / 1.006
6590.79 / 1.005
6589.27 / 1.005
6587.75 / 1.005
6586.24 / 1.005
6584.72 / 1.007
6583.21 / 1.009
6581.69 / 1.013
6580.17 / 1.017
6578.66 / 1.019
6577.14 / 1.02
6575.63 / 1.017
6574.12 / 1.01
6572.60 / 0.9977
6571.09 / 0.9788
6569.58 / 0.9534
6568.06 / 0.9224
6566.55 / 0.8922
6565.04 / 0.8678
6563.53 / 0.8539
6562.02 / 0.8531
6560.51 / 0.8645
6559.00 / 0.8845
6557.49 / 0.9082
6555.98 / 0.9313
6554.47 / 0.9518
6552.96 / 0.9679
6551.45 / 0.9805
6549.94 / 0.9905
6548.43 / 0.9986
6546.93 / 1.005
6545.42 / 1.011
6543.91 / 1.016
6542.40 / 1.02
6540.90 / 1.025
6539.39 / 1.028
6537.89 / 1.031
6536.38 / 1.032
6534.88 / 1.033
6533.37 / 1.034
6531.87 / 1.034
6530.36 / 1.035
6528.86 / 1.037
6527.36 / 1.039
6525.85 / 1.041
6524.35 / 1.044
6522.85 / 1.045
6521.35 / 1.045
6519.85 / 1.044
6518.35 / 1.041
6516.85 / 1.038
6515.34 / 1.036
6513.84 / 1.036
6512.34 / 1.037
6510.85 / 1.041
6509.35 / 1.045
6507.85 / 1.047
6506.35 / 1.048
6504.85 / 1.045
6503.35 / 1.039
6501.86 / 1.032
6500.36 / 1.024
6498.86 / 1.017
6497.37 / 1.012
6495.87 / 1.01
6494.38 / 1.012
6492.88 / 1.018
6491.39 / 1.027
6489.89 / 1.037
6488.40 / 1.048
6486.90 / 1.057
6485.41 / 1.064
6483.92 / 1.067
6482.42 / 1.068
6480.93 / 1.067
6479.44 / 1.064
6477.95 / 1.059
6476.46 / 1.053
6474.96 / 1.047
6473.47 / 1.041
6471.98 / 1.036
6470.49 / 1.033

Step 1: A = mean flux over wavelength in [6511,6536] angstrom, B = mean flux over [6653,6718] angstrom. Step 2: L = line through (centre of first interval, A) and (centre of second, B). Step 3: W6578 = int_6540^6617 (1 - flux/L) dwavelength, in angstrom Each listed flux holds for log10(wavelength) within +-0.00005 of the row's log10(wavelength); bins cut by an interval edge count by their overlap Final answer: 3.3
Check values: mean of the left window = 1.04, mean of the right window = 1.01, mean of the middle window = 0.985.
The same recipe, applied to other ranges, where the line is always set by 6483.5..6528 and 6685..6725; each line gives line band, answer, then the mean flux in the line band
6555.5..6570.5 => 1.99 angstrom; 0.894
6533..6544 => 0.06 angstrom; 1.03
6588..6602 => 0.26 angstrom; 1.01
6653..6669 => 0.24 angstrom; 1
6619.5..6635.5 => -0.08 angstrom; 1.03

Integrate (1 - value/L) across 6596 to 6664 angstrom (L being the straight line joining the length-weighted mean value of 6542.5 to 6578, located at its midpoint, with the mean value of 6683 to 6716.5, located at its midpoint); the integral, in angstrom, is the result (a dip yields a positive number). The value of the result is -2.5 angstrom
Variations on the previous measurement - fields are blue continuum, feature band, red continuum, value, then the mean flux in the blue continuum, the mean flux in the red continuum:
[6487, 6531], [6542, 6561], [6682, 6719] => 1.2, 1.04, 1.01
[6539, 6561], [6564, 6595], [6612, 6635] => 0.2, 0.972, 1.03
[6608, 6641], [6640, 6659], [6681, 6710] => -0.1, 1.02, 1.02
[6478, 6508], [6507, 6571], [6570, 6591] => 1.9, 1.04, 1.01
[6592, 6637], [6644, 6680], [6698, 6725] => 0.1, 1.02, 1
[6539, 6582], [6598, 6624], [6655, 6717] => -1.0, 0.964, 1.01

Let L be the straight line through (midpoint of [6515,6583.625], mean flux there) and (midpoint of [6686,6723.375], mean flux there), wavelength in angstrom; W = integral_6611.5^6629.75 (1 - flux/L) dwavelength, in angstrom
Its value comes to -0.5 angstrom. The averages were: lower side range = 0.991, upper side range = 1.01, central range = 1.03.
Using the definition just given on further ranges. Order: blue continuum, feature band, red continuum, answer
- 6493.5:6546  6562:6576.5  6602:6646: 1.2 angstrom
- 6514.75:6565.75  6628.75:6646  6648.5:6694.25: -0.2 angstrom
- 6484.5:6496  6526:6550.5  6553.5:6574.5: -1.6 angstrom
